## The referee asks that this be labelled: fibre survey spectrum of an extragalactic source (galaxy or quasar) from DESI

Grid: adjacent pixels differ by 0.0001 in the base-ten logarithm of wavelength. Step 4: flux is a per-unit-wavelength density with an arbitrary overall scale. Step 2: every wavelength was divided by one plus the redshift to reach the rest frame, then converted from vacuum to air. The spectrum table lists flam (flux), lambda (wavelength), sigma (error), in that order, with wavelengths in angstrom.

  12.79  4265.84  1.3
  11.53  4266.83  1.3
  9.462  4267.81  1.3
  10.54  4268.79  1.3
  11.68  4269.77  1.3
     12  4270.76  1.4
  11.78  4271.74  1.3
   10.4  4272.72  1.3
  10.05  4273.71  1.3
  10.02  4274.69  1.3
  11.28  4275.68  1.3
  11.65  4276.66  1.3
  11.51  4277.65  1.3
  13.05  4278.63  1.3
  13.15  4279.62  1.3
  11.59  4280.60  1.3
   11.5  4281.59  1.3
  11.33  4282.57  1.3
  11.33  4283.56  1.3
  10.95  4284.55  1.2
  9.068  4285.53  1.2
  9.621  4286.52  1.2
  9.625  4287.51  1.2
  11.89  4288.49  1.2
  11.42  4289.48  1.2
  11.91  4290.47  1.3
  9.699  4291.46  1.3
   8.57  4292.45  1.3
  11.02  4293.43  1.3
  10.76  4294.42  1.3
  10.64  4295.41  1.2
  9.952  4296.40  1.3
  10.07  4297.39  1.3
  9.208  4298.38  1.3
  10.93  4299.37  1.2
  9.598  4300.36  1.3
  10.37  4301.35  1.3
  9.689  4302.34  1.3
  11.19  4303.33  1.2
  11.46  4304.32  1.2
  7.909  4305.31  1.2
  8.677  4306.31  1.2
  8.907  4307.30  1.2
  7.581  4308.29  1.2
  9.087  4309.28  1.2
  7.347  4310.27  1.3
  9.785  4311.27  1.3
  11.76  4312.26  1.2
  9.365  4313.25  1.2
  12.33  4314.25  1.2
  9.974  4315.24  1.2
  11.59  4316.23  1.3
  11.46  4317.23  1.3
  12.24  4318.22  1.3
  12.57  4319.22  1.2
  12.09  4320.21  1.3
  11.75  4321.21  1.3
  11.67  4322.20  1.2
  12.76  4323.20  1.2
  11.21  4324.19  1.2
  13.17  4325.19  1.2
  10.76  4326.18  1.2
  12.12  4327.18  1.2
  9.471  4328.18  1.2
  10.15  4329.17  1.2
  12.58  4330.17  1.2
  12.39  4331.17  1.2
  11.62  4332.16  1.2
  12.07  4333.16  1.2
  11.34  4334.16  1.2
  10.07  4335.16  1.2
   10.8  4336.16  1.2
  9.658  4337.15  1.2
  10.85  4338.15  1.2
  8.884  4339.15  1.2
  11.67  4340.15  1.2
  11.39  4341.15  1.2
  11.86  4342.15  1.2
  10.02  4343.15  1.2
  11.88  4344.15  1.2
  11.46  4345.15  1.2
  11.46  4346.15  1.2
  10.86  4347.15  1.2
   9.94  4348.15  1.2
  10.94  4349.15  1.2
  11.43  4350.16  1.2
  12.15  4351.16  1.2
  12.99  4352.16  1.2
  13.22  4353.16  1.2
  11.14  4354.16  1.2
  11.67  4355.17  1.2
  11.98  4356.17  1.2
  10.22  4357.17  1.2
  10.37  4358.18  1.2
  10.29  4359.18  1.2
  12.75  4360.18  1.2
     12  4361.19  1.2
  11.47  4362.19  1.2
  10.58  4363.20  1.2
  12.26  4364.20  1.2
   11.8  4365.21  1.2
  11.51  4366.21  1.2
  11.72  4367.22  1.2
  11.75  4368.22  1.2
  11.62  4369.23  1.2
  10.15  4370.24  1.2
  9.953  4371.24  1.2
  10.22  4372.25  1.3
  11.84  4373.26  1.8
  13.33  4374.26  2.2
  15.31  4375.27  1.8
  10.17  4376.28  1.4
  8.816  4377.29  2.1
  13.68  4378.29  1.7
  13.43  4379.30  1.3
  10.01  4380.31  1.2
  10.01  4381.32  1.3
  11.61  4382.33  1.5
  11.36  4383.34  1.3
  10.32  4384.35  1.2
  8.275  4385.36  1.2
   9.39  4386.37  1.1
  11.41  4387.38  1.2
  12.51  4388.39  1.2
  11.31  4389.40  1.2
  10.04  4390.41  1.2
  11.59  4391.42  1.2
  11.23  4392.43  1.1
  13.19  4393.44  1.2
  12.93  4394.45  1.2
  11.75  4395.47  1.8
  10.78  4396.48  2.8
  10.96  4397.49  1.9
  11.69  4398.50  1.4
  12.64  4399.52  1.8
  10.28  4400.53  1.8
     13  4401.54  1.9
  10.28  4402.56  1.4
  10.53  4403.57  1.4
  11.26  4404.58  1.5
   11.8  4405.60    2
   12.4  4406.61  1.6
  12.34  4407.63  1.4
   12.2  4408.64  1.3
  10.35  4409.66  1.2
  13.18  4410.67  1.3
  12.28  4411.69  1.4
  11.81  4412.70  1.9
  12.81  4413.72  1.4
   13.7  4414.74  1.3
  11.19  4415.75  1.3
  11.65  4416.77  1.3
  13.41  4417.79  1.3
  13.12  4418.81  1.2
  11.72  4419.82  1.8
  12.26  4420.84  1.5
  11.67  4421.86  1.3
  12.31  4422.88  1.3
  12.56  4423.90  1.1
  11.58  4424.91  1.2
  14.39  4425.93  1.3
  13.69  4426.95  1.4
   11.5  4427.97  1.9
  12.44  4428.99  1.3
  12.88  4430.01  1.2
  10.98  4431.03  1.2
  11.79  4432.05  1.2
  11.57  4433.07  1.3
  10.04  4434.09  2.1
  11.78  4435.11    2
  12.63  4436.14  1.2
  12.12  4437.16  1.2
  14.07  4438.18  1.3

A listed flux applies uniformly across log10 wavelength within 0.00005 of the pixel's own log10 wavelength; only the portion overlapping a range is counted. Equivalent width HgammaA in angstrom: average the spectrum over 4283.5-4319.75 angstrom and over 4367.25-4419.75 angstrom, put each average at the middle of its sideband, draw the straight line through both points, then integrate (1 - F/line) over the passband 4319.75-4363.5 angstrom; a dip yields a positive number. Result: -2.10 angstrom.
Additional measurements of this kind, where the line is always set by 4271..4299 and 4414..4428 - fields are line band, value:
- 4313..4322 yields -0.25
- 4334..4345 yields 0.71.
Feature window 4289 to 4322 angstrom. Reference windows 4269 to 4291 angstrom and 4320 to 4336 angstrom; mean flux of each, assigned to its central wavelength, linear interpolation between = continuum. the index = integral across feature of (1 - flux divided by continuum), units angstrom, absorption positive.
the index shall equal 3.0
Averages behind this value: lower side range 11.2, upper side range 11.5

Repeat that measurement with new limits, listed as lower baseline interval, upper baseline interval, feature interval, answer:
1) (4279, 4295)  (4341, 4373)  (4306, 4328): 0.48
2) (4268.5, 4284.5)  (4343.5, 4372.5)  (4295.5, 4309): 2.05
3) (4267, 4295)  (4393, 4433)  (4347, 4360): 0.23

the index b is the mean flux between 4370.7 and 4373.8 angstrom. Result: 10.7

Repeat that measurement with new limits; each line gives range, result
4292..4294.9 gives 10.2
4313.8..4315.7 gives 11.2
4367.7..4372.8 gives 10.7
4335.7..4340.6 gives 10.4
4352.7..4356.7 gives 12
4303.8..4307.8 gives 9.24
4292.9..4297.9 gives 10.5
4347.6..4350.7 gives 10.8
